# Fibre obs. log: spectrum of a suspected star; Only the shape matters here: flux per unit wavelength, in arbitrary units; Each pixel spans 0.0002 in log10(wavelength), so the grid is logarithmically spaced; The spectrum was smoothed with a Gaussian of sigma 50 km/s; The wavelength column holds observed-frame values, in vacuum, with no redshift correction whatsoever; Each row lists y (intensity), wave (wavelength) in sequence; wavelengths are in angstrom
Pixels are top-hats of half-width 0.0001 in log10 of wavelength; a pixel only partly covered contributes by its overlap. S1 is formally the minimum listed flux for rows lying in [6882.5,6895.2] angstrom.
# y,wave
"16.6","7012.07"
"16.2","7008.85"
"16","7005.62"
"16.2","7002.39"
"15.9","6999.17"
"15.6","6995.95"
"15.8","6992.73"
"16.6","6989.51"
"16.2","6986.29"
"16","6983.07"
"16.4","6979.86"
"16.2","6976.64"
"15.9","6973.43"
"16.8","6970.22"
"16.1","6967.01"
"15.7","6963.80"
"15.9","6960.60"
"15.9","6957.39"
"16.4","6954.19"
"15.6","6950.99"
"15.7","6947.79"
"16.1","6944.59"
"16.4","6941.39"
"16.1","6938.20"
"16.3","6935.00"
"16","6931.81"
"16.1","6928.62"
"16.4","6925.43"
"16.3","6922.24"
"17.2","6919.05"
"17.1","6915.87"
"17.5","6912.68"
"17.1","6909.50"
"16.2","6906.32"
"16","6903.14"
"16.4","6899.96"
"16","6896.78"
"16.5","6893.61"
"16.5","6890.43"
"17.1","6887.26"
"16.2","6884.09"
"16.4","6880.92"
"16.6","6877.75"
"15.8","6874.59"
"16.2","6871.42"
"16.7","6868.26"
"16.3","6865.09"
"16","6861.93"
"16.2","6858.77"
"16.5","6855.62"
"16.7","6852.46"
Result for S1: 16.2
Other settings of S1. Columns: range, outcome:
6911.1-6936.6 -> 16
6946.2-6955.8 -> 15.6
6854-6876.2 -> 15.8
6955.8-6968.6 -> 15.7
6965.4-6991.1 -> 15.9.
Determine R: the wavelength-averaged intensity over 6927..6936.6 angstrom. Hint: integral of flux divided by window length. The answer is 16.1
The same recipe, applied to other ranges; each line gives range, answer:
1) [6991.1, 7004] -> 15.9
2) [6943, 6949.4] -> 15.9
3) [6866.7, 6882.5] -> 16.3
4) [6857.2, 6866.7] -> 16.2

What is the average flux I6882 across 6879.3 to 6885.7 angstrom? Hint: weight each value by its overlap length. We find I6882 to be 16.3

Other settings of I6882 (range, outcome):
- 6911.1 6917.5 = 17.3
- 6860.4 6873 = 16.3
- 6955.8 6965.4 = 15.8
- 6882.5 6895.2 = 16.6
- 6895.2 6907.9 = 16.1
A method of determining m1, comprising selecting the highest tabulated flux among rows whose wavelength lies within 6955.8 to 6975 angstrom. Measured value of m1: 16.8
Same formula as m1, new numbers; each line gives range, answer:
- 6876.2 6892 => 17.1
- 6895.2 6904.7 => 16.4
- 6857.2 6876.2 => 16.7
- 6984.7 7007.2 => 16.6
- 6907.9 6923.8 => 17.5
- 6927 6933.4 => 16.1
